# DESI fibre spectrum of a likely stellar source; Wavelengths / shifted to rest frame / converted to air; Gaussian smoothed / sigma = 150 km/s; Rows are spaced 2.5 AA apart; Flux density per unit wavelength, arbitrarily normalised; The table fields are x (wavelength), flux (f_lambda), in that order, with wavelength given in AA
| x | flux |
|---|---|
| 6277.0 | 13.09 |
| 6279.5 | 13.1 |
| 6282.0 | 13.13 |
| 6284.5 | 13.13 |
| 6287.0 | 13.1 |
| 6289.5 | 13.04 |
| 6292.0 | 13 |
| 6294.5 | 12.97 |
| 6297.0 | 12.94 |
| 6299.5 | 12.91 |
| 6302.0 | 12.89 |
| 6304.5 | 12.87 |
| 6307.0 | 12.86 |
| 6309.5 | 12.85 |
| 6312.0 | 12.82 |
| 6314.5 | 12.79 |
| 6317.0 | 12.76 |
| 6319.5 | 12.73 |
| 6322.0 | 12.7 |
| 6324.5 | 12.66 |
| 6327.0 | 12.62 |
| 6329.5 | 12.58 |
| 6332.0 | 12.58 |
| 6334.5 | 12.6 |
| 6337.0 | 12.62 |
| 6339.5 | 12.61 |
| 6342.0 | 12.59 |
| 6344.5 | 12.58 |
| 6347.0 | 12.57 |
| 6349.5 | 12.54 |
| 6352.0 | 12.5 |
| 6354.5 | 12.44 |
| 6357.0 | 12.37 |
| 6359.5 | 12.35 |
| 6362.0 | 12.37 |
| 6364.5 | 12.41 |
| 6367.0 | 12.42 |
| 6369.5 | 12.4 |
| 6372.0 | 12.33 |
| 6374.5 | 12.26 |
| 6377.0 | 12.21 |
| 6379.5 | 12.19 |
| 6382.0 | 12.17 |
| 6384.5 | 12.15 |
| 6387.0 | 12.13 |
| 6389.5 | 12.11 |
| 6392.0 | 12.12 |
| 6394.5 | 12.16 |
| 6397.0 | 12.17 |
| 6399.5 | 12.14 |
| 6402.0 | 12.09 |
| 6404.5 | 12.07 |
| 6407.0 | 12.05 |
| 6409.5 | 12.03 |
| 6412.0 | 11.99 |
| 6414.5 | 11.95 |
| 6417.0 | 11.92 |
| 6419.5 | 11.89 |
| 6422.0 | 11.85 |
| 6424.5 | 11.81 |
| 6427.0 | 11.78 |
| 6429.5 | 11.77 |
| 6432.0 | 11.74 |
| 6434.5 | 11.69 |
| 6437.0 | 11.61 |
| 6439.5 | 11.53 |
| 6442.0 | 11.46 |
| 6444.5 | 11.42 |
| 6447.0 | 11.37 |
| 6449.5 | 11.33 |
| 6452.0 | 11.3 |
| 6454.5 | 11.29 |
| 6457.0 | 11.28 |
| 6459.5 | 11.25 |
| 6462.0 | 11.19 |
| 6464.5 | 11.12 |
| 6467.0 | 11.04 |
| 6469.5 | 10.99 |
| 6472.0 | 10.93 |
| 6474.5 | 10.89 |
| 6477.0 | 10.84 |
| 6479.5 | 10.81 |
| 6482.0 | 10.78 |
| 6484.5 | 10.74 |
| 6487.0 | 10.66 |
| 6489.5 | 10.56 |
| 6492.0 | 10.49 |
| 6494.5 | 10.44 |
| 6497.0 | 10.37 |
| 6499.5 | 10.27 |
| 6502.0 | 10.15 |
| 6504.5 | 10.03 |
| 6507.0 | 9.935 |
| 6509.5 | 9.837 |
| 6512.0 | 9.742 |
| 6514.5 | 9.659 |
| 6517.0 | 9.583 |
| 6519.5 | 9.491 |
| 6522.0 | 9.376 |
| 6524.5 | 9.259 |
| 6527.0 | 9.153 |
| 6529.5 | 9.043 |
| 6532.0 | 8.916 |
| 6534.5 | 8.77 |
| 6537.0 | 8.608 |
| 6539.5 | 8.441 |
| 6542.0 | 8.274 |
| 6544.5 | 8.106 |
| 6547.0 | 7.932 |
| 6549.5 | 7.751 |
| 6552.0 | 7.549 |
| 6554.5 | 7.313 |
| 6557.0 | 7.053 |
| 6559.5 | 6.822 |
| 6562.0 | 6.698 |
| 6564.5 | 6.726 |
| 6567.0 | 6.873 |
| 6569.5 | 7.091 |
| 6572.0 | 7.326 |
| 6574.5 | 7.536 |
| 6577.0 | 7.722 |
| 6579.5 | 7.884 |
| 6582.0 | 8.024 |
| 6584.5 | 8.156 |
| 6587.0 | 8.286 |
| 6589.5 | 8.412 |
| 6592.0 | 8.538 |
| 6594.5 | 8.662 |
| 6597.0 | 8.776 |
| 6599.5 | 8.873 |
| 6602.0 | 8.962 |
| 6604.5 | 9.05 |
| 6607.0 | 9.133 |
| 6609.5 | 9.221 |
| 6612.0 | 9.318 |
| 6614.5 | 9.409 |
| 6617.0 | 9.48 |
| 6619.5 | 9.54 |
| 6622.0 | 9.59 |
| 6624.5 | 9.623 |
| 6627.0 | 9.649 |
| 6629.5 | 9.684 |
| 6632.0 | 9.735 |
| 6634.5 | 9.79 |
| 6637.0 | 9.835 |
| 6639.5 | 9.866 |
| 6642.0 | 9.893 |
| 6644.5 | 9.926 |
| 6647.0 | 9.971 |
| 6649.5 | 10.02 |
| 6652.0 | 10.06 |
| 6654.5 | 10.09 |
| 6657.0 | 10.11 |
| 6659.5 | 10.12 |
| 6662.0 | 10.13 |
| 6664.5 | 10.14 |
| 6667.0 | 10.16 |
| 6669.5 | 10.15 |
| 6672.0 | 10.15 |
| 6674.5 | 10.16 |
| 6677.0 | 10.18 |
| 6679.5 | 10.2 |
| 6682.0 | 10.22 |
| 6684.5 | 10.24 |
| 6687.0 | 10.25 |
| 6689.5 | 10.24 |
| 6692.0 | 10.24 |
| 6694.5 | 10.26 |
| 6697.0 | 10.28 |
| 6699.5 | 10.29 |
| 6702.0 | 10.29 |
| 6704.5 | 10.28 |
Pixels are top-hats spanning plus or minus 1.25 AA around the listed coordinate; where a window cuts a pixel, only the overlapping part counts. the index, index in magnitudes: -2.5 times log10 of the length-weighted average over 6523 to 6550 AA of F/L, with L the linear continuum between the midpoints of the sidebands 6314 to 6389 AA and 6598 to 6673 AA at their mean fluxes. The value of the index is 0.24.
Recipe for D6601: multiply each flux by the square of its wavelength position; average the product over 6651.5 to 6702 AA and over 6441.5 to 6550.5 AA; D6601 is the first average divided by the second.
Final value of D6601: 1.07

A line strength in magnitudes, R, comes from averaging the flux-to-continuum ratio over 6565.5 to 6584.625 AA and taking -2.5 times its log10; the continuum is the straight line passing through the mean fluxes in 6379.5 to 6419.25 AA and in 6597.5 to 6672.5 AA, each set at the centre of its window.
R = 0.34 mag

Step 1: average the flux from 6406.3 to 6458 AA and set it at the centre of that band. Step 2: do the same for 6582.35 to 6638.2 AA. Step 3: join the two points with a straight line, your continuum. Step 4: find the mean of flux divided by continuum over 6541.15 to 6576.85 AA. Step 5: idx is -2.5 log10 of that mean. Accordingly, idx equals 0.32 mag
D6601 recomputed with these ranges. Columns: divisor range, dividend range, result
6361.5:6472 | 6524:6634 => 0.75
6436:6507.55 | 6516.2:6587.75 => 0.76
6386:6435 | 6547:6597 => 0.67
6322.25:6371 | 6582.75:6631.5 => 0.79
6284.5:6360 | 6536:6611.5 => 0.68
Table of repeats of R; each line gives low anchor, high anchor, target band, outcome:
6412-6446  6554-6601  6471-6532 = -0.03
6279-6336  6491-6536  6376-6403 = -0.05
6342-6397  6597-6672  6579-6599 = 0.21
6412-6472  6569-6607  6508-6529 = 0.03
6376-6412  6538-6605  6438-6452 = -0.05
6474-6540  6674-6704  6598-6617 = 0.10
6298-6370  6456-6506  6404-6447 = -0.03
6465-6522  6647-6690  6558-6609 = 0.27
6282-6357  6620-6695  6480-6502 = 0.08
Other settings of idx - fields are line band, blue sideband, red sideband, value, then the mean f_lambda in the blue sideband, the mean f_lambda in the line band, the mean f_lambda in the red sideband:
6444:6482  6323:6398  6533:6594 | -0.11 mag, 12.4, 11.1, 7.76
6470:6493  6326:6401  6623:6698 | 0.07 mag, 12.4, 10.8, 10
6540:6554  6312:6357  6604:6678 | 0.32 mag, 12.6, 7.92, 9.81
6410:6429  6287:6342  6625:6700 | 0.01 mag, 12.8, 11.9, 10.1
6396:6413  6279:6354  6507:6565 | -0.10 mag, 12.8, 12.1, 8.49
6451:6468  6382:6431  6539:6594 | -0.06 mag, 12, 11.2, 7.66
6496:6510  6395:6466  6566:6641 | 0.04 mag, 11.7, 10.1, 8.81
